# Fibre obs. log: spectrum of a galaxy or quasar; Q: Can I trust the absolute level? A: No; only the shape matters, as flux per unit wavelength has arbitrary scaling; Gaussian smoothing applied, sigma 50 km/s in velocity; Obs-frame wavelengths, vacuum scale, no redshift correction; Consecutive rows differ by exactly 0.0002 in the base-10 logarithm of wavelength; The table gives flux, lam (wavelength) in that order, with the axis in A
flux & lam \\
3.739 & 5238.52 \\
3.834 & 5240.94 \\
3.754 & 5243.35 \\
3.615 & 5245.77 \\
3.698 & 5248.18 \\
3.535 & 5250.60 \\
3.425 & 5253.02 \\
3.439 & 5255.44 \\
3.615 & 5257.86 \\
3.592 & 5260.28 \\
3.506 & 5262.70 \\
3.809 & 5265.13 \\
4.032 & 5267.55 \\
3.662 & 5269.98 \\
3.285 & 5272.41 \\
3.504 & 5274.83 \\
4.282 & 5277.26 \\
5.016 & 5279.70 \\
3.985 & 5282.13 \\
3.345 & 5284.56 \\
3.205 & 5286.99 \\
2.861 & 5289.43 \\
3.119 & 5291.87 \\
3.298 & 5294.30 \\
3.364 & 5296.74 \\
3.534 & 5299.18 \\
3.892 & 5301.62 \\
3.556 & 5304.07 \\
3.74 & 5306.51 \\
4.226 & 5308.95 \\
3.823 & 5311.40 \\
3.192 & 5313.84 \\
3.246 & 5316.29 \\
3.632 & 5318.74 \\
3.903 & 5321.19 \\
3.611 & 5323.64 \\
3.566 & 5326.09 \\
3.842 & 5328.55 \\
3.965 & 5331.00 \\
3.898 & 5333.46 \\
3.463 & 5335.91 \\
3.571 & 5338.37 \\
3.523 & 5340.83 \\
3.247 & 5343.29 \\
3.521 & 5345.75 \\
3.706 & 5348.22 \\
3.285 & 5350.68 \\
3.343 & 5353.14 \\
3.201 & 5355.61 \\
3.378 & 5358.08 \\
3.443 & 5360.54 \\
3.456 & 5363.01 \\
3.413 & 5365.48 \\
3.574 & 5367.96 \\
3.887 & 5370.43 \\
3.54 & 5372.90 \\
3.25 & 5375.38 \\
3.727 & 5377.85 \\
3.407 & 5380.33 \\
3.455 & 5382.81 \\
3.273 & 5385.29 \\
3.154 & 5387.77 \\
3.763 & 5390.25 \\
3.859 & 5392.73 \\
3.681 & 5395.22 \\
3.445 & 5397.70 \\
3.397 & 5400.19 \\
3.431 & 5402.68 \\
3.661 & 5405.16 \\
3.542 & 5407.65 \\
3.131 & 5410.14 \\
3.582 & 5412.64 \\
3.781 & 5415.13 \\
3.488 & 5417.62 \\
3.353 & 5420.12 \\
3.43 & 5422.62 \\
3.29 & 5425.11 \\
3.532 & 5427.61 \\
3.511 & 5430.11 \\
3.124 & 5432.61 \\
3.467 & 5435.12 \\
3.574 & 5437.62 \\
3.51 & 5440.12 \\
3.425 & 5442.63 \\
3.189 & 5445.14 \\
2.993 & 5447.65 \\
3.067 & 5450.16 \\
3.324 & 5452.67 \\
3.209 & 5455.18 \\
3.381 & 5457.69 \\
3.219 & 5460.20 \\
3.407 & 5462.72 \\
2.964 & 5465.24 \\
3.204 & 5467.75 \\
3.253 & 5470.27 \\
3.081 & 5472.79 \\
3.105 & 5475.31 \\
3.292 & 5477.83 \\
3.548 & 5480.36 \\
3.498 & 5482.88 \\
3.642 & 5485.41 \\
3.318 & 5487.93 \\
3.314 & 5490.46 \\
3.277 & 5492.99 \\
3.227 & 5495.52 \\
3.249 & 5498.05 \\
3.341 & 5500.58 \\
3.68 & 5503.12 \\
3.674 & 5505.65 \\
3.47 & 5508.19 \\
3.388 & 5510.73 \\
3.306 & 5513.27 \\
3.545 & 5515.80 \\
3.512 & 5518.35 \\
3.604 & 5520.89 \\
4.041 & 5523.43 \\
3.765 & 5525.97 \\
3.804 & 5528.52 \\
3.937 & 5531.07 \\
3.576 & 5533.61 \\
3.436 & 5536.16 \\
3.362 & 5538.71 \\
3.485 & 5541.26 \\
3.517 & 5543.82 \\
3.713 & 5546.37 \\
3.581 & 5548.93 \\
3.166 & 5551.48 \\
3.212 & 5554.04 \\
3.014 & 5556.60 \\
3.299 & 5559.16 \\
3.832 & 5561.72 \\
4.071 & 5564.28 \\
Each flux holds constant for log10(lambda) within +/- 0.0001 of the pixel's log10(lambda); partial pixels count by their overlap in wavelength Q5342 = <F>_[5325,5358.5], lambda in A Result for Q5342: 3.54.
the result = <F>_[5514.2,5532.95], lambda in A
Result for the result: 3.73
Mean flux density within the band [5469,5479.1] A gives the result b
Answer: 3.18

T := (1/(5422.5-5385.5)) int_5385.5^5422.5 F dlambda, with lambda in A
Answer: 3.51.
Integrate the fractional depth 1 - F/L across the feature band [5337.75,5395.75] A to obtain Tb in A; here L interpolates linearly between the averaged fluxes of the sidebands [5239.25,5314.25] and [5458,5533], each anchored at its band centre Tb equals 1.23 A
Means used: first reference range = 3.64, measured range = 3.48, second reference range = 3.44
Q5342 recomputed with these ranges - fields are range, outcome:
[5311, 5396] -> 3.53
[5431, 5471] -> 3.27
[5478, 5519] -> 3.43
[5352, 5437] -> 3.47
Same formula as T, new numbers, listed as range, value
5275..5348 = 3.63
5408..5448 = 3.41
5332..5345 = 3.55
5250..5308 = 3.61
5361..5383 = 3.52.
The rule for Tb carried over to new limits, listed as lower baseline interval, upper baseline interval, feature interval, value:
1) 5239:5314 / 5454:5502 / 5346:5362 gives 0.49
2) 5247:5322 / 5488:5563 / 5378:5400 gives 0.34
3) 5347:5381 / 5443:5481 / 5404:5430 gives -1.14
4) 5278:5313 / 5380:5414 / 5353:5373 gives 0.37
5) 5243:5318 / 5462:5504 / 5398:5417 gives -0.41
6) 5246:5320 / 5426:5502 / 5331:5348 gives -0.28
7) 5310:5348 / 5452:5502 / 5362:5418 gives -0.67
